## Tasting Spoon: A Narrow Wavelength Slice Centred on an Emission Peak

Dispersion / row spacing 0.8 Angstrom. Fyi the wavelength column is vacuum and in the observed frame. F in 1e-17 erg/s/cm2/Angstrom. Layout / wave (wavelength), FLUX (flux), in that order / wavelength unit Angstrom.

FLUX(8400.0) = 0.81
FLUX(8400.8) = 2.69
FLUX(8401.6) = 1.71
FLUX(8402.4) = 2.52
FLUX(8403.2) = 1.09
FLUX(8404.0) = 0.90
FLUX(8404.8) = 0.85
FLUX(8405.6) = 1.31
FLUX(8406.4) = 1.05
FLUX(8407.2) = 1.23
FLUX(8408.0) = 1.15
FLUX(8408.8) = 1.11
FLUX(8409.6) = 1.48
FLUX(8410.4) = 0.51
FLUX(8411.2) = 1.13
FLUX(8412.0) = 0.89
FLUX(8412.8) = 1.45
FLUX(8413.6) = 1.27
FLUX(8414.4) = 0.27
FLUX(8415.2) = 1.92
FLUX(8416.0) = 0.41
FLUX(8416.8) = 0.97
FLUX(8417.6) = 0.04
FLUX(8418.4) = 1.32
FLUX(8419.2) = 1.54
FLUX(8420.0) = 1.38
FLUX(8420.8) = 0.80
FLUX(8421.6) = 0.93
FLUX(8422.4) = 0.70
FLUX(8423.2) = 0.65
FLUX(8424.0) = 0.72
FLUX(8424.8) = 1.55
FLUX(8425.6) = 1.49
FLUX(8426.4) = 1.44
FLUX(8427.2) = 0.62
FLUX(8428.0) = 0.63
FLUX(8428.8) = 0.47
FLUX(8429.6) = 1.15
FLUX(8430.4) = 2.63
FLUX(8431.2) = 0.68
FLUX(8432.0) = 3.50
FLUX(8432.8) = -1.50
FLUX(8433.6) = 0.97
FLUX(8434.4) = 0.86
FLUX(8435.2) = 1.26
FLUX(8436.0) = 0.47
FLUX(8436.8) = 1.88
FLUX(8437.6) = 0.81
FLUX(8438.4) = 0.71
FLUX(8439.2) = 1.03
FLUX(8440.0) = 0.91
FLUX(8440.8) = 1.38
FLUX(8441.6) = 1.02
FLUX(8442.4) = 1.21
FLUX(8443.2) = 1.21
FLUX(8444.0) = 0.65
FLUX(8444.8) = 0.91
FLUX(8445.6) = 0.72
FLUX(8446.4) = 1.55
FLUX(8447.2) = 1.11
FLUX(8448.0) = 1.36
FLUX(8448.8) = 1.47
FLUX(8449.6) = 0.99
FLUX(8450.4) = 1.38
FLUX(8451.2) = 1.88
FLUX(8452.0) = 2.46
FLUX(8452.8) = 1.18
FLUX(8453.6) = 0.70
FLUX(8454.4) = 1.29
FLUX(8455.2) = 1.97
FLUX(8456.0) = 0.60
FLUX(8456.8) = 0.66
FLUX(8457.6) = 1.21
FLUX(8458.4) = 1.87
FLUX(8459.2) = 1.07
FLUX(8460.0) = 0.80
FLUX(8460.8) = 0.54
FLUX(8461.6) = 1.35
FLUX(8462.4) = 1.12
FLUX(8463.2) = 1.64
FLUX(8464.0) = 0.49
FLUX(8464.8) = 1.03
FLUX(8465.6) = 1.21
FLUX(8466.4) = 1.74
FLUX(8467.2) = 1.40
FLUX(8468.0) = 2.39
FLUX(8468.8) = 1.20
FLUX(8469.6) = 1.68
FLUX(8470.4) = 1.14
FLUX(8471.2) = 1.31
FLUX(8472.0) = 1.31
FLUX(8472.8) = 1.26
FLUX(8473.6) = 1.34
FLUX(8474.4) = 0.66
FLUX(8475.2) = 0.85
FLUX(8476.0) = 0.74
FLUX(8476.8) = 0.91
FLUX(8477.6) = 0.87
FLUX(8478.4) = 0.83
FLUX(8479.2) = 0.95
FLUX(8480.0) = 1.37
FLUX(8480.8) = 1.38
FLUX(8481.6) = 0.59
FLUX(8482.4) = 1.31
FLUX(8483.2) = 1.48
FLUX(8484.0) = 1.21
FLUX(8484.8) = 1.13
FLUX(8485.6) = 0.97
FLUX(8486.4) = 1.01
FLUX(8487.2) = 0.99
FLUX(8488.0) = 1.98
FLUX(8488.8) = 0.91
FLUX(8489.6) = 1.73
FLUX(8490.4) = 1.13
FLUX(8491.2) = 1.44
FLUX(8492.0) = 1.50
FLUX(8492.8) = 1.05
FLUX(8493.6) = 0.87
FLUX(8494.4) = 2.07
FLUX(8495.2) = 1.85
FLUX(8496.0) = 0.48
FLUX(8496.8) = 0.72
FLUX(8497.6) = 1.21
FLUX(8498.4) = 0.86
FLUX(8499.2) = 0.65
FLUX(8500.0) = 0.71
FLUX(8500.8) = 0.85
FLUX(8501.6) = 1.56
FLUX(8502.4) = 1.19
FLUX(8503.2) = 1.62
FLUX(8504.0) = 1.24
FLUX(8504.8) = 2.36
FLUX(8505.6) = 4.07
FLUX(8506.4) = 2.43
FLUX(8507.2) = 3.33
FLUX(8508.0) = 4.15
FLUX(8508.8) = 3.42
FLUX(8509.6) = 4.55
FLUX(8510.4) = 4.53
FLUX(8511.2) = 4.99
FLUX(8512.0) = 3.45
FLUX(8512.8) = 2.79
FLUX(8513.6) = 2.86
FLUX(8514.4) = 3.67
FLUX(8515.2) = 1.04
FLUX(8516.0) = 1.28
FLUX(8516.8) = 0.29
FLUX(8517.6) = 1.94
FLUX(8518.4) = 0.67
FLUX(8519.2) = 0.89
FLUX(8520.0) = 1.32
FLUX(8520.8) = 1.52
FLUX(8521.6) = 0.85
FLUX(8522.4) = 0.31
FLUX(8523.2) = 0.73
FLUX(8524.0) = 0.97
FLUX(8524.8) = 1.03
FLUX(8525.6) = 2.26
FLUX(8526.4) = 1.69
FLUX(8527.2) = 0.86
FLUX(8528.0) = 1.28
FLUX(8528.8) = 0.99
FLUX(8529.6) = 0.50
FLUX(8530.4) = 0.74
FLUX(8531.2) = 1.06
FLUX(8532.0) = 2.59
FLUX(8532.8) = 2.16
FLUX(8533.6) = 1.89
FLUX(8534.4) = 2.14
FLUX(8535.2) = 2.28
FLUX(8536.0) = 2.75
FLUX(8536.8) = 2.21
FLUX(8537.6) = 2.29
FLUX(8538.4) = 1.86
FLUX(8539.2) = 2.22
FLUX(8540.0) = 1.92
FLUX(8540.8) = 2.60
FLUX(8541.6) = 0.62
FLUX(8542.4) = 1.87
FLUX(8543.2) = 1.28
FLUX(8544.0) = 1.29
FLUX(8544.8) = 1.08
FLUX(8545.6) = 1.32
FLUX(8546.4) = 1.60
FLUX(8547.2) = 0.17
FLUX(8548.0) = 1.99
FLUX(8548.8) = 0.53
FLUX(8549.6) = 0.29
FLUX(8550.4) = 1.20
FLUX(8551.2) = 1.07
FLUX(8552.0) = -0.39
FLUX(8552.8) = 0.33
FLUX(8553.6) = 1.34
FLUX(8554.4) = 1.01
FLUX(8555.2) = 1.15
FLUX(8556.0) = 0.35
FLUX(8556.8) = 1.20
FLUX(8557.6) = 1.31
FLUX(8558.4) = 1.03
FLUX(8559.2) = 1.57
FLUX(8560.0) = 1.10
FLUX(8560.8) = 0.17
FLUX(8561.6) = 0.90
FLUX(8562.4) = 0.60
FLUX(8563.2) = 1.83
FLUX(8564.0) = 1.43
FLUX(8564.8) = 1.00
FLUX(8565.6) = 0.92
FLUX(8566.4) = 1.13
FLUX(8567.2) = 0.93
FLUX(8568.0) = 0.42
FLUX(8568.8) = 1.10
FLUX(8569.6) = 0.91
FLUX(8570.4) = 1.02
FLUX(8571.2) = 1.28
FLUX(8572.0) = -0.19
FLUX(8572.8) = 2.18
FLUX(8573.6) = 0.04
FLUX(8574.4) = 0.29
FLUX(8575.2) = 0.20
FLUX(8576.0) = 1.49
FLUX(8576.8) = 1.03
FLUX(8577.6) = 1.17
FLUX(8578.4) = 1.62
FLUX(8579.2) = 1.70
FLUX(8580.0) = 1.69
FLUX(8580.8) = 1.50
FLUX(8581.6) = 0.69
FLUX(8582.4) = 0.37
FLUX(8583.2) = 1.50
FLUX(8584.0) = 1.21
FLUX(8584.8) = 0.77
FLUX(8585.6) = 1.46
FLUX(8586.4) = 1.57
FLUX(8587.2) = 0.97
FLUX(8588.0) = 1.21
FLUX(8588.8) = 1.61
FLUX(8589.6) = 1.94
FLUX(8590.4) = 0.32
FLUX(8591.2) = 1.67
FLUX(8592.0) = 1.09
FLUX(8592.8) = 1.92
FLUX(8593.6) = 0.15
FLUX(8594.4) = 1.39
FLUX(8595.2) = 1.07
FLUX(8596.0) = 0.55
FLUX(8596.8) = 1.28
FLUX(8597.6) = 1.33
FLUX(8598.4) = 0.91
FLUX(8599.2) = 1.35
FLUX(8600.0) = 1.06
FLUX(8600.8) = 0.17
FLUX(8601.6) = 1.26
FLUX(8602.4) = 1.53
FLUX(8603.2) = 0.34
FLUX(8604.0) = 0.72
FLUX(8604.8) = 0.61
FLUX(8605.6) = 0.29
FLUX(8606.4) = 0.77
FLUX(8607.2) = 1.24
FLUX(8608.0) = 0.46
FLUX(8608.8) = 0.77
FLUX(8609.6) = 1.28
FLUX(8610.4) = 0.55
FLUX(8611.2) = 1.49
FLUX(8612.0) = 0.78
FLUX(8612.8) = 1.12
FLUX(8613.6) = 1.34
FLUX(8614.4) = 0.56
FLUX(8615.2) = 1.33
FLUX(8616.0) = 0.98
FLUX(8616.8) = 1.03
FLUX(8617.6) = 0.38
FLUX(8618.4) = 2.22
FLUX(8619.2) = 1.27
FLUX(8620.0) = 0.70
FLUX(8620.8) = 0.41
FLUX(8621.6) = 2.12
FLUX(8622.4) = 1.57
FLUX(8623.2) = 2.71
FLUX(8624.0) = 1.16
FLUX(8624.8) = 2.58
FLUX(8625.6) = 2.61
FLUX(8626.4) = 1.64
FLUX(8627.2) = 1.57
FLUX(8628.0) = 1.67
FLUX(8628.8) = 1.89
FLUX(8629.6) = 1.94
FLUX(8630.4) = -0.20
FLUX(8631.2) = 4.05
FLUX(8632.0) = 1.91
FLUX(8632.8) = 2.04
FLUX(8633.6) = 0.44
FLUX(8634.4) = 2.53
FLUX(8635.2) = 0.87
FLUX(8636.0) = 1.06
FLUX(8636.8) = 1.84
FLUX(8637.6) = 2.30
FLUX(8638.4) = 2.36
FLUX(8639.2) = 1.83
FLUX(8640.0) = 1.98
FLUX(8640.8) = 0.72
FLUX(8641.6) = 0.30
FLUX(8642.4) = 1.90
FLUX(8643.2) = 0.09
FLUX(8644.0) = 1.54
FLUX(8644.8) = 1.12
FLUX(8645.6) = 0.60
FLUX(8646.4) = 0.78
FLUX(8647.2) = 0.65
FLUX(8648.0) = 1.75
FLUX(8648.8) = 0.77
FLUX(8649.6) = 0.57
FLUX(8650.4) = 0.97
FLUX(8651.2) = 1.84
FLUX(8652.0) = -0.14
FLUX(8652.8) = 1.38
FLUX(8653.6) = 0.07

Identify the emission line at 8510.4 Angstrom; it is H-alpha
